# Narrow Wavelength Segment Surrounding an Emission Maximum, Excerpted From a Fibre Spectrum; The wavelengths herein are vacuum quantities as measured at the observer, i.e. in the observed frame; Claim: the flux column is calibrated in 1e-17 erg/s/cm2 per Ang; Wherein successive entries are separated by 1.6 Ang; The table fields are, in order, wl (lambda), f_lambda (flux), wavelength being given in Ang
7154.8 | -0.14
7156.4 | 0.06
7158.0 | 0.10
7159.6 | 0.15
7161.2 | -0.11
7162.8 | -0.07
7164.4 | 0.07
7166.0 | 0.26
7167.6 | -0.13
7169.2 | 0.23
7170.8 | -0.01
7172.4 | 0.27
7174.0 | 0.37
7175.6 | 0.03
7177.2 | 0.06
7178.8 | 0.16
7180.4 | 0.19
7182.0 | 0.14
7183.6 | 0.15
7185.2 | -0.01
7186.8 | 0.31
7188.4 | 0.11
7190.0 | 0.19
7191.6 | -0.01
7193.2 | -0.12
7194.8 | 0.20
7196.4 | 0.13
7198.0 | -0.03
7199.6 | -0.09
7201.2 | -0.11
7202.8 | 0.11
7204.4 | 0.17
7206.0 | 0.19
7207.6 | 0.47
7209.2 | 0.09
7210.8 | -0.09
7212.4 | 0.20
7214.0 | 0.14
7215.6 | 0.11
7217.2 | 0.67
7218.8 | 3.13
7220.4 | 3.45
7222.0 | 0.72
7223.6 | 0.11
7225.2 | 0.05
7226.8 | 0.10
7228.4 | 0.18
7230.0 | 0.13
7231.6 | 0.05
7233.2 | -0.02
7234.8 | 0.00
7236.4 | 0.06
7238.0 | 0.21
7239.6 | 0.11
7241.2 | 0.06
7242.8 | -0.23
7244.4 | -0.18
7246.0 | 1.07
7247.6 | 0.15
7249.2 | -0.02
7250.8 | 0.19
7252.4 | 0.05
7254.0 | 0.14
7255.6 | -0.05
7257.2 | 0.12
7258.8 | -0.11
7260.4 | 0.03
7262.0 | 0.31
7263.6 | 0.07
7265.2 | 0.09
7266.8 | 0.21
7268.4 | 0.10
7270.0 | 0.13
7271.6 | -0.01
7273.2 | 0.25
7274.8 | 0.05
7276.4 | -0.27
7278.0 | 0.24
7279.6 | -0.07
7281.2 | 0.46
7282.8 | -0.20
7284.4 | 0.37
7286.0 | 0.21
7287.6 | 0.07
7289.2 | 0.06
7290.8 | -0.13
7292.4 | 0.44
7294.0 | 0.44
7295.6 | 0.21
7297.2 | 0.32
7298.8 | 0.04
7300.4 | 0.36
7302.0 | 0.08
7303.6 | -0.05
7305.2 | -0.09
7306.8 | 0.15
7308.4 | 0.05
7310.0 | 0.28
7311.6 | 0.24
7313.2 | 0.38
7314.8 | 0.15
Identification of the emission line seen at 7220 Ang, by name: Hbeta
